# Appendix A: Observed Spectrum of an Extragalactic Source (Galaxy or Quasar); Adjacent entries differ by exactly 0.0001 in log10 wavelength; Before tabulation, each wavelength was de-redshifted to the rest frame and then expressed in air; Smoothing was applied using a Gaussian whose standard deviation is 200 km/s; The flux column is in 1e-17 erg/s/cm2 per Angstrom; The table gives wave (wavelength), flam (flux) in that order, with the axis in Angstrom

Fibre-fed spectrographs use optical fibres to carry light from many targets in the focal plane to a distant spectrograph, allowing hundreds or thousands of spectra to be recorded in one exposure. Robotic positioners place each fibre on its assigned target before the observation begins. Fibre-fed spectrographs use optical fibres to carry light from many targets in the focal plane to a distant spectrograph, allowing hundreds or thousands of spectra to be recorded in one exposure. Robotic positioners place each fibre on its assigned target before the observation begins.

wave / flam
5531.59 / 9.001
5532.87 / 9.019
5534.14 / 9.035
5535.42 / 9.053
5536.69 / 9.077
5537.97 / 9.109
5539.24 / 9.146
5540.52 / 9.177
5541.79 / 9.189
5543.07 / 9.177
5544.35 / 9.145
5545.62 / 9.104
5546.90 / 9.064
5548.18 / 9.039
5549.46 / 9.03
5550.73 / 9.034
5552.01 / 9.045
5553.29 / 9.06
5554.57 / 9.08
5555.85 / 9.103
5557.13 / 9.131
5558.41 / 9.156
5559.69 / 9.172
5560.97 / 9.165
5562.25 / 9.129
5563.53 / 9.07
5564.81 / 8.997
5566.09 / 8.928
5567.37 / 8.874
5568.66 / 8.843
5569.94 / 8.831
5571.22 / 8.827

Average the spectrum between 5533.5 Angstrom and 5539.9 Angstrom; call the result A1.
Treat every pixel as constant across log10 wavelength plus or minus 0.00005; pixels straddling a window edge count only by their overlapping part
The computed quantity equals 9.08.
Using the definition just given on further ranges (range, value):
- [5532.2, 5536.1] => 9.03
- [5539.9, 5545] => 9.18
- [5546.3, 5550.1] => 9.05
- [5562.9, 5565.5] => 9.04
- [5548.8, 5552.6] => 9.05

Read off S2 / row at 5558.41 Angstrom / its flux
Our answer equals 9.156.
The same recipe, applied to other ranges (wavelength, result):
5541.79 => 9.189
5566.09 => 8.928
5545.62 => 9.104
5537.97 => 9.109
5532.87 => 9.019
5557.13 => 9.131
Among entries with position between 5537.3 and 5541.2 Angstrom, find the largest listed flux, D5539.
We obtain 9.177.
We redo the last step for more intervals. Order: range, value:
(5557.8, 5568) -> 9.172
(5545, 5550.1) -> 9.104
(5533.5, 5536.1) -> 9.053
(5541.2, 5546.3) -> 9.189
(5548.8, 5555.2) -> 9.08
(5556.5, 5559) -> 9.156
